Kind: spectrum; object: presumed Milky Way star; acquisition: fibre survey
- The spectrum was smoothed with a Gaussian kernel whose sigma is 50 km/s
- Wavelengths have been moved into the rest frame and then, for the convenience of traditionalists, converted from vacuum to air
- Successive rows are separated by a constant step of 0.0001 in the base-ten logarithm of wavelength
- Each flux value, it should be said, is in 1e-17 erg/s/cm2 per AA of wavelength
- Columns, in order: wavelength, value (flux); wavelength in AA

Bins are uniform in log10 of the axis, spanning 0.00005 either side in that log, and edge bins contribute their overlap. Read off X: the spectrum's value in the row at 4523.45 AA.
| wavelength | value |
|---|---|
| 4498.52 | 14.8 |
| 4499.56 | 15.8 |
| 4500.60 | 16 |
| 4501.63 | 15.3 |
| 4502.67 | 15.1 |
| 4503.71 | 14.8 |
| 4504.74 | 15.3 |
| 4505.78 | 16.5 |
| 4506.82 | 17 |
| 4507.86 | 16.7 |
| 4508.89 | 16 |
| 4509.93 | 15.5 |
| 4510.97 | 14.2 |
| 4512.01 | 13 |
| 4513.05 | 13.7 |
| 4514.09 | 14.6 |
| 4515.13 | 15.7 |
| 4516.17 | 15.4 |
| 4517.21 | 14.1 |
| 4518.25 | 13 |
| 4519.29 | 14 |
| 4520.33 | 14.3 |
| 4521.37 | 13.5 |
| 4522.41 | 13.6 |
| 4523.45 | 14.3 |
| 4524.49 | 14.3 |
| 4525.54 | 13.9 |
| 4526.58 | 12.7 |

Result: 14.3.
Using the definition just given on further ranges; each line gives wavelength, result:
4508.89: 16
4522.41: 13.6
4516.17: 15.4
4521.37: 13.5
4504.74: 15.3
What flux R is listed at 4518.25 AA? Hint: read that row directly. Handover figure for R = 13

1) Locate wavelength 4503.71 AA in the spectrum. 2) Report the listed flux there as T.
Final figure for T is 14.8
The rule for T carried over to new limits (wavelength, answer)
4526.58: 12.7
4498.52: 14.8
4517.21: 14.1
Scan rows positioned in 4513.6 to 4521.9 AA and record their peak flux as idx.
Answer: 15.7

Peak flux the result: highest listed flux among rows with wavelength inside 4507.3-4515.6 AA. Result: 16.7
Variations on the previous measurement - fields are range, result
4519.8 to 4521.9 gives 14.3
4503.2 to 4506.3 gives 16.5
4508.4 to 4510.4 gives 16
